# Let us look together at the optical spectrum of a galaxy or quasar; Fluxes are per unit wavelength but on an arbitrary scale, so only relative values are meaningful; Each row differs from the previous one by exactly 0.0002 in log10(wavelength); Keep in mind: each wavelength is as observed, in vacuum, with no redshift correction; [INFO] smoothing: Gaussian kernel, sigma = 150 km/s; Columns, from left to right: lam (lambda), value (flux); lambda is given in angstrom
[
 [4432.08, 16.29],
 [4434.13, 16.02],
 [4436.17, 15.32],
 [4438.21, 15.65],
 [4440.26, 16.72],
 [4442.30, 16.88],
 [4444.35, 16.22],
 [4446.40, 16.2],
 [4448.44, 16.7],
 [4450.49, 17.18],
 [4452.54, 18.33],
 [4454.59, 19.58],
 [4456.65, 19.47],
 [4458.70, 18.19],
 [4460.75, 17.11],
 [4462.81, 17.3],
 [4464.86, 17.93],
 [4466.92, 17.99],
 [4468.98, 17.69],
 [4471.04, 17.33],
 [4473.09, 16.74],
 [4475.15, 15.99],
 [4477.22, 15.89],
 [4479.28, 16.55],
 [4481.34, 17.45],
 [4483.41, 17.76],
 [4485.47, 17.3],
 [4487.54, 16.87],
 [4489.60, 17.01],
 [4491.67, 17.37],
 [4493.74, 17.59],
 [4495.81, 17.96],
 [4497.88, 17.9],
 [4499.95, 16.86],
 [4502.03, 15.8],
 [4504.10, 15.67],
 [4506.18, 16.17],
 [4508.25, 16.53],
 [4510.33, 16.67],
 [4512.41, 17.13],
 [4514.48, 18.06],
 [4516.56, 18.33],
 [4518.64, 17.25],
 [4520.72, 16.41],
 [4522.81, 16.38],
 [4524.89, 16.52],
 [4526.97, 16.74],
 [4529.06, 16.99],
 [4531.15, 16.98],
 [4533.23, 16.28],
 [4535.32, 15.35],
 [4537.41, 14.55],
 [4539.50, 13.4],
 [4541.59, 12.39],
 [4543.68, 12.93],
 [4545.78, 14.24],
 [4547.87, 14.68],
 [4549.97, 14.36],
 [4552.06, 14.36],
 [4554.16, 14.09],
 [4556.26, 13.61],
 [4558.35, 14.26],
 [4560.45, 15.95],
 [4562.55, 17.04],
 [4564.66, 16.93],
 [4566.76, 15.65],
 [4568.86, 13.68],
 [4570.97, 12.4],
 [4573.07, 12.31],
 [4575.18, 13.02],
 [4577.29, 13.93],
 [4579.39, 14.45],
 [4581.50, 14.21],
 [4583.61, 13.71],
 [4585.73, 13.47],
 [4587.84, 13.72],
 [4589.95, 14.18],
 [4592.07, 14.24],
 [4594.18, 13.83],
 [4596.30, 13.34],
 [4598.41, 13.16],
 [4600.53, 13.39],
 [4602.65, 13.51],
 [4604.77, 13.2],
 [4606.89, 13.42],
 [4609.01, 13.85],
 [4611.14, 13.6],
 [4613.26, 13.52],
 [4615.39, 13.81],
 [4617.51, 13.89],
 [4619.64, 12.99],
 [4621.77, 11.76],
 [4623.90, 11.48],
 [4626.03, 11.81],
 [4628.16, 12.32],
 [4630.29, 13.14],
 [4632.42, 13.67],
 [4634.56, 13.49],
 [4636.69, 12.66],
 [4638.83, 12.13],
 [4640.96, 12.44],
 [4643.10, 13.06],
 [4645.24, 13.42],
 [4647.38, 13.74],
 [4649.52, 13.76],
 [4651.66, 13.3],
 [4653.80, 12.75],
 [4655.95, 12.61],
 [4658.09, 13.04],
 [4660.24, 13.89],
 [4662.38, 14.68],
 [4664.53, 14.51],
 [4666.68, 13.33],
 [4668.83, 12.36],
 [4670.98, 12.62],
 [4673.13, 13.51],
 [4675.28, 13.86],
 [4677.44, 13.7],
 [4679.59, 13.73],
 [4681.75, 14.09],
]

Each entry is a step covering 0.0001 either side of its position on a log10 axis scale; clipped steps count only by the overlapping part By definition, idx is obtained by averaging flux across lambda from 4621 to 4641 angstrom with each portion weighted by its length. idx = 12.5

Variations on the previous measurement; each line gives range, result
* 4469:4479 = 16.6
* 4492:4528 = 16.9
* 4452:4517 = 17.3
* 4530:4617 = 14.1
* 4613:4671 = 13.1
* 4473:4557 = 16.1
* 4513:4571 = 15.4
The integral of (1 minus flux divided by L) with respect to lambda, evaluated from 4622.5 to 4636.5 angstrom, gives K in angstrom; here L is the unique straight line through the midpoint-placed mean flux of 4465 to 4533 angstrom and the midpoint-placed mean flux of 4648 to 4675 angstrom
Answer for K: 1.5 angstrom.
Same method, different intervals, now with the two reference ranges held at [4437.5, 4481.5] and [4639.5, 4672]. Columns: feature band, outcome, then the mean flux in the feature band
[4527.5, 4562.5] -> 1.7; 14.7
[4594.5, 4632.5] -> 2.8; 13.1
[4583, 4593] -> 0.5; 13.9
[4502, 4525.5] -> -0.9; 16.8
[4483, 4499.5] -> -0.8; 17.4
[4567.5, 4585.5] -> 1.7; 13.5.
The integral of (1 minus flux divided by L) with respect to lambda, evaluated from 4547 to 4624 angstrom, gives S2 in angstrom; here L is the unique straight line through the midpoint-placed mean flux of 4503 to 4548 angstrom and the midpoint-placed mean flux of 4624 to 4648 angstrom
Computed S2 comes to 1.9 angstrom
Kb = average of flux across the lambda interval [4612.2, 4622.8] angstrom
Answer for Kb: 13.2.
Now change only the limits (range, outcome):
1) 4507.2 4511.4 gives 16.6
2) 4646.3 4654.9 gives 13.4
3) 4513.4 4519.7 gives 17.9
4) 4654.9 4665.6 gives 13.8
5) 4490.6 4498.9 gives 17.7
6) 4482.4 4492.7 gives 17.3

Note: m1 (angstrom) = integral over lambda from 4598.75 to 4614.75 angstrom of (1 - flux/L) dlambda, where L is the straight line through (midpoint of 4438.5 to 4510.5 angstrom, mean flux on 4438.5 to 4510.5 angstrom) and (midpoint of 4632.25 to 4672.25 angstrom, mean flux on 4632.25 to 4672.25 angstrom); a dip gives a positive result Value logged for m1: 0.83 angstrom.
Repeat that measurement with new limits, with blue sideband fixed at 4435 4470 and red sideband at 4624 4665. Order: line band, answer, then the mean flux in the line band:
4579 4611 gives 1.15 angstrom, 13.7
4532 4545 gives 1.05 angstrom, 14.2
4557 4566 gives -0.61 angstrom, 16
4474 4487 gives -0.10 angstrom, 16.8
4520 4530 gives -0.56 angstrom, 16.6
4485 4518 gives -1.69 angstrom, 17.1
